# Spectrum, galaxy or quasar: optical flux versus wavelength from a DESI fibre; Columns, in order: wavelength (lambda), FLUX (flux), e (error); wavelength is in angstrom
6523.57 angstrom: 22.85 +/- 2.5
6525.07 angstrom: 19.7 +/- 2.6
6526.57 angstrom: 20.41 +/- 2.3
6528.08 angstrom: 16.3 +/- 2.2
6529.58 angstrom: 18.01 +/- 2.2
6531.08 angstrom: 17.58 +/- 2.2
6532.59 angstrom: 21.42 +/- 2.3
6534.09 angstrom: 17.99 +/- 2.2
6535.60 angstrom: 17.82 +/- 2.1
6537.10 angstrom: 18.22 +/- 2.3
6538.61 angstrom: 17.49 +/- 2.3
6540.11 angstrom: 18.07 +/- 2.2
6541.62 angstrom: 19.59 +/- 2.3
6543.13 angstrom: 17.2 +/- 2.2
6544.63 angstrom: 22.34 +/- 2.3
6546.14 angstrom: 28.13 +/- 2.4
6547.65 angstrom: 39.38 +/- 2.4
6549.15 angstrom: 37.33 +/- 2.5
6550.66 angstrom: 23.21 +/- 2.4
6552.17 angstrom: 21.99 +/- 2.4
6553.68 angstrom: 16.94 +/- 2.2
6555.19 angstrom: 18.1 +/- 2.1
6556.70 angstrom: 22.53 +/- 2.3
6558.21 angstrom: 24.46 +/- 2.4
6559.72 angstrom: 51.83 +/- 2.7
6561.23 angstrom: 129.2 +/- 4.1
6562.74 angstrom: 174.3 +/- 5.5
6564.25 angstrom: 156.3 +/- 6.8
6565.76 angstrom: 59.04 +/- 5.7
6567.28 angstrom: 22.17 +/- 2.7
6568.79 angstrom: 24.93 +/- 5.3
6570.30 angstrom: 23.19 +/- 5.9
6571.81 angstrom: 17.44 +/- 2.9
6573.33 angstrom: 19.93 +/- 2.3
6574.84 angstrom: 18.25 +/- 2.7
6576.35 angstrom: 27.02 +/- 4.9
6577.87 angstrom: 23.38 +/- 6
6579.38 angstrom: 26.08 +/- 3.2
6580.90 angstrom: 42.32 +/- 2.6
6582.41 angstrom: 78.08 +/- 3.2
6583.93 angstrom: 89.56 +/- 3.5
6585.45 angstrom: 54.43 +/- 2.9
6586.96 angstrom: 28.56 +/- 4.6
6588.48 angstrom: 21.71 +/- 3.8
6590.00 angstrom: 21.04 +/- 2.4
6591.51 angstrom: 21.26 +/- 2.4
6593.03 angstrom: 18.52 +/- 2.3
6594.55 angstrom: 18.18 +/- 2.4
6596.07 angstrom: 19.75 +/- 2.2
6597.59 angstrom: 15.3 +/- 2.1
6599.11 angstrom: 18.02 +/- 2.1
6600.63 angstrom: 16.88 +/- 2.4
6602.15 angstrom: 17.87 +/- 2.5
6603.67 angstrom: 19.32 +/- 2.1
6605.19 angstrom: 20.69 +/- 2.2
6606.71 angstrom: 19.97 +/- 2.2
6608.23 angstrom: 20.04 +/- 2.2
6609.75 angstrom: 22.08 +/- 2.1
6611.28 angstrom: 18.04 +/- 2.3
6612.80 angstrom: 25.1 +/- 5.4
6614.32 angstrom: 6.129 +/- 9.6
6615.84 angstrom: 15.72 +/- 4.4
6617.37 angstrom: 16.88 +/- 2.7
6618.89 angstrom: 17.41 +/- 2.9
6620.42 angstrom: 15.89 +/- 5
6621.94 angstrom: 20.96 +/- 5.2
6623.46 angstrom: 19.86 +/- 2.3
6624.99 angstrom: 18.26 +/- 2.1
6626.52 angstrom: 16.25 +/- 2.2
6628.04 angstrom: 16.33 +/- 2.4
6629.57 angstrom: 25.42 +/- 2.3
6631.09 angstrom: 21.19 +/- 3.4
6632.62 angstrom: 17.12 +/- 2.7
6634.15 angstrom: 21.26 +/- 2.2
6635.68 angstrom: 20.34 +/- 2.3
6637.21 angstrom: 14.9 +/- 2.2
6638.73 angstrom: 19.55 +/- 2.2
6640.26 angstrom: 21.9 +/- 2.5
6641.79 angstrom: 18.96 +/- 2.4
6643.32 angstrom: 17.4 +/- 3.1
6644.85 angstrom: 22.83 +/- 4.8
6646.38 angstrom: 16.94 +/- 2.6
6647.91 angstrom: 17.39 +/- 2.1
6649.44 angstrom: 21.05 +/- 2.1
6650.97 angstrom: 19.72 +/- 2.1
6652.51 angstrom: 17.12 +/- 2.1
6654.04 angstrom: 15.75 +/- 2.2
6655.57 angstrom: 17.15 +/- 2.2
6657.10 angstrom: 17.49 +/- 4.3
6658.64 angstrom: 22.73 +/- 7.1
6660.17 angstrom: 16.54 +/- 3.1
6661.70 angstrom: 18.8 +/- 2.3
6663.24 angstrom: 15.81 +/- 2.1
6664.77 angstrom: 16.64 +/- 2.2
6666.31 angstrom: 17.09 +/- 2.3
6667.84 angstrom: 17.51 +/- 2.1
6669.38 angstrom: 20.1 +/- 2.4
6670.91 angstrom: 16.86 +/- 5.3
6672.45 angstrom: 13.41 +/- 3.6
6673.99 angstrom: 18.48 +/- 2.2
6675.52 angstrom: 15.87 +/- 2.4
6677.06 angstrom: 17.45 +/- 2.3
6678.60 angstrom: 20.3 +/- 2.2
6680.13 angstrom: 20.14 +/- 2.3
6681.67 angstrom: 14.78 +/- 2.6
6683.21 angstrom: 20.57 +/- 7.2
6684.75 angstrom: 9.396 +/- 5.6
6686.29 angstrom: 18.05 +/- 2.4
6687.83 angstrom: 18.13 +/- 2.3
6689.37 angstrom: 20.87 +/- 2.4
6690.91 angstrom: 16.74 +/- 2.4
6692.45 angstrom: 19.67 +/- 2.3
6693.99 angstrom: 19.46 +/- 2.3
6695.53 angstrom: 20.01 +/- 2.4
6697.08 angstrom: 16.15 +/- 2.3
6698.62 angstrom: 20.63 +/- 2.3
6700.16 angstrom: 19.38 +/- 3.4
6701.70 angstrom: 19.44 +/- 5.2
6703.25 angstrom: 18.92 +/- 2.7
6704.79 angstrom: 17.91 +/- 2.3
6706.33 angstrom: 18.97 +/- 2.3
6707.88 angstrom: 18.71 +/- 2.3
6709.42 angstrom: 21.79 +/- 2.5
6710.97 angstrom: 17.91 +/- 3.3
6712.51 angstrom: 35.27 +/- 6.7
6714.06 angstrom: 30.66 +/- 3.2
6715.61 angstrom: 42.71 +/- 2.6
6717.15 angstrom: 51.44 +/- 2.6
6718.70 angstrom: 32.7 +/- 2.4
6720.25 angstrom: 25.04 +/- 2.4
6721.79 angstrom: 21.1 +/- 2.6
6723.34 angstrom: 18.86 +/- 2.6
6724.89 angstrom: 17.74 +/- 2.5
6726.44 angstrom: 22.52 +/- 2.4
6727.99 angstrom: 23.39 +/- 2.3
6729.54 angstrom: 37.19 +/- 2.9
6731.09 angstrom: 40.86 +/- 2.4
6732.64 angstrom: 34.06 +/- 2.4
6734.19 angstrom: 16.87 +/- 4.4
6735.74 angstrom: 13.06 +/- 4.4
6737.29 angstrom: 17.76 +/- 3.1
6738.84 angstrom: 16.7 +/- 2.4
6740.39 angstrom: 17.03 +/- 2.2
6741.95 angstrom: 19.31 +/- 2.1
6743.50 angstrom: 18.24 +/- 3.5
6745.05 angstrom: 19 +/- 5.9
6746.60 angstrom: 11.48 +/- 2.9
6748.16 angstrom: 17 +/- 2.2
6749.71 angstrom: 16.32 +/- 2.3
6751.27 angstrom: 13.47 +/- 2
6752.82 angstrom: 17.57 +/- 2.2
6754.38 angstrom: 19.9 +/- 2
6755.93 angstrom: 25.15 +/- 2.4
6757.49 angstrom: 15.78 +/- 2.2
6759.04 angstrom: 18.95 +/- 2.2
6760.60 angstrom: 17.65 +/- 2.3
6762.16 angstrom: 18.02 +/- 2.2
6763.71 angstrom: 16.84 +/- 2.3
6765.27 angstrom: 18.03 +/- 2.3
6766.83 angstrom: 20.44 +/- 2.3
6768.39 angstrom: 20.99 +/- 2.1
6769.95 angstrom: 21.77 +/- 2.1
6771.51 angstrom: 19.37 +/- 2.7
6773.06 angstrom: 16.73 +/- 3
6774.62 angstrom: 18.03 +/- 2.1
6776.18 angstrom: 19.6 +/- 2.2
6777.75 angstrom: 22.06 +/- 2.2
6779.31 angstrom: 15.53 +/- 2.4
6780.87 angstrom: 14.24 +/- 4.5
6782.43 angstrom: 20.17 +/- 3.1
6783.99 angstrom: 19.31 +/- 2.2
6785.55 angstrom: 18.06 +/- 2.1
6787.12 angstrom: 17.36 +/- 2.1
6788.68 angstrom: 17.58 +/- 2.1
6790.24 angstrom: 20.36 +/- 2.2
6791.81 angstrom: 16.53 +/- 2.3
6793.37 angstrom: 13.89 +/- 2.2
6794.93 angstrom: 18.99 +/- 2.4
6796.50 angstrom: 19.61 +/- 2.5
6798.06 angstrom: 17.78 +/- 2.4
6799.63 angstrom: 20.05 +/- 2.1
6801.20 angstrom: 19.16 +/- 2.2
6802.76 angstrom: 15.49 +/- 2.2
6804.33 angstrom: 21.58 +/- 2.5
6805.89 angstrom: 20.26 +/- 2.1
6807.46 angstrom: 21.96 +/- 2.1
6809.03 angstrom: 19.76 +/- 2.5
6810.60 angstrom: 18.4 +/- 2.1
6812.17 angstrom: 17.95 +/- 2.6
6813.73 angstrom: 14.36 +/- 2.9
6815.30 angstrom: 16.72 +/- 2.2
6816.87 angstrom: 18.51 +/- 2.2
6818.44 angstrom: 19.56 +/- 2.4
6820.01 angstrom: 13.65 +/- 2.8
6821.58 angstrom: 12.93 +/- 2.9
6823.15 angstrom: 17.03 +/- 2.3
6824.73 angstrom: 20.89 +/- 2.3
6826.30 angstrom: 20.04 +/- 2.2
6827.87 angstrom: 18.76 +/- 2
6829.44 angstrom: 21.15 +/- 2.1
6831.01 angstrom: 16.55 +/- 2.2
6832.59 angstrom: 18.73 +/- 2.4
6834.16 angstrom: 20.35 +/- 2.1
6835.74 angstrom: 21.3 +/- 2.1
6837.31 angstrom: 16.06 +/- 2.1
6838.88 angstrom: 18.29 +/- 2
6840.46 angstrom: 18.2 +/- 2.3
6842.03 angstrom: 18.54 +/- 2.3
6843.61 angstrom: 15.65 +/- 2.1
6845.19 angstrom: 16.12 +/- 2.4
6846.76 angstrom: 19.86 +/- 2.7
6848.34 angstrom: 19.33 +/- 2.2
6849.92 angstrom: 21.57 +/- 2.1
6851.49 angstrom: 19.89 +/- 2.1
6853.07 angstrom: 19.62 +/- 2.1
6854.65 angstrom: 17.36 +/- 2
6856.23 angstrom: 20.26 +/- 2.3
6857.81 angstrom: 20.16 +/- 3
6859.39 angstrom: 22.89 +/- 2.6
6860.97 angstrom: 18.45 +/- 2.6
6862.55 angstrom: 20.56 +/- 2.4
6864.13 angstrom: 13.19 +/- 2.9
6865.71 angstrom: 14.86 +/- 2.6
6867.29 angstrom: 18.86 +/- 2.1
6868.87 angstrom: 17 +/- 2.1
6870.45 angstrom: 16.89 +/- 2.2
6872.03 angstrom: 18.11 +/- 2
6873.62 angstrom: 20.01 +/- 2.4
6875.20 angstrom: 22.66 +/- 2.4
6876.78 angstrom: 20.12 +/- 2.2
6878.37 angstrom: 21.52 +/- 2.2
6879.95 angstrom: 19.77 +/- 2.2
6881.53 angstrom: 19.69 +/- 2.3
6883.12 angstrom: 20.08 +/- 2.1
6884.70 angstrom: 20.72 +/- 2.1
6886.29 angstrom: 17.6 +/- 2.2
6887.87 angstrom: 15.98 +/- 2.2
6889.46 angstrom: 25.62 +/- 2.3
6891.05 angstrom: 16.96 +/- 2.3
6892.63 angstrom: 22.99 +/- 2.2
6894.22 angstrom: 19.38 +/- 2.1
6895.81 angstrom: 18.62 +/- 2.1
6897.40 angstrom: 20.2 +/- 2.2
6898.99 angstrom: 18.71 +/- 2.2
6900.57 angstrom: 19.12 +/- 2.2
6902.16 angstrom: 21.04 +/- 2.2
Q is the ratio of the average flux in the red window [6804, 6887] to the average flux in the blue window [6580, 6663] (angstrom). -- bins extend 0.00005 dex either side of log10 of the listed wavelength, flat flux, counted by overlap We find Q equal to 0.8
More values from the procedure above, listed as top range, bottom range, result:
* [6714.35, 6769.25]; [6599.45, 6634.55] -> 1.19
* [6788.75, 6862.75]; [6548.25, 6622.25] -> 0.55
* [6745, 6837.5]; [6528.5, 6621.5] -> 0.59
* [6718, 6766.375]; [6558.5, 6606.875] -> 0.50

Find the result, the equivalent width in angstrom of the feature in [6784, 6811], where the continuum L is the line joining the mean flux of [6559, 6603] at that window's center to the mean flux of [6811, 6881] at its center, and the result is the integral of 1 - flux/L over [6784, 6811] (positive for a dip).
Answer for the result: 5.07 angstrom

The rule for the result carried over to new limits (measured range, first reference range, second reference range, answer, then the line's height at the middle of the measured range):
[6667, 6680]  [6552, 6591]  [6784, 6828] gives 6.3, 34.4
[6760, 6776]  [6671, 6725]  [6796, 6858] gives 0.8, 19.9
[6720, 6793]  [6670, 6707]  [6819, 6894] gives -4.9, 18.4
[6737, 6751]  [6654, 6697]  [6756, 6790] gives 1.1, 18.3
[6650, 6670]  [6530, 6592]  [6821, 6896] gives 8.6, 31.5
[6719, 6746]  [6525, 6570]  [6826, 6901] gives 4.3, 26.6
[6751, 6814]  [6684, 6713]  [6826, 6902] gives 1.9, 19.2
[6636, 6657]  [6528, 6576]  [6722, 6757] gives 7.3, 28.3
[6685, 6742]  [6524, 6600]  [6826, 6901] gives 7.4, 26.6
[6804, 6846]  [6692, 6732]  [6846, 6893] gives 5.5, 21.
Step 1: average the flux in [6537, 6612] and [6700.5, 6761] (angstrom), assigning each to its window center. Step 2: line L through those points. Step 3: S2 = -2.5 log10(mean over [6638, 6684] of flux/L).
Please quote 0.46 mag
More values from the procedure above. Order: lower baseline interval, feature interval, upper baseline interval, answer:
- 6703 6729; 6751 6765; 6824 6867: 0.274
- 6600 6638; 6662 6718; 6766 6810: -0.101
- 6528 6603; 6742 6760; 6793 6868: 0.299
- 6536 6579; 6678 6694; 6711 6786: 0.456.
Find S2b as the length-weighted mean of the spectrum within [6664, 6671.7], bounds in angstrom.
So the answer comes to 17.6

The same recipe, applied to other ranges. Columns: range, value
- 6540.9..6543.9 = 18.4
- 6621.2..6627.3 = 18.8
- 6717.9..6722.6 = 26.3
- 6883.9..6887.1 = 19.2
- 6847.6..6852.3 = 20.3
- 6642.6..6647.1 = 19.1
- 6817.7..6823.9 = 15.8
